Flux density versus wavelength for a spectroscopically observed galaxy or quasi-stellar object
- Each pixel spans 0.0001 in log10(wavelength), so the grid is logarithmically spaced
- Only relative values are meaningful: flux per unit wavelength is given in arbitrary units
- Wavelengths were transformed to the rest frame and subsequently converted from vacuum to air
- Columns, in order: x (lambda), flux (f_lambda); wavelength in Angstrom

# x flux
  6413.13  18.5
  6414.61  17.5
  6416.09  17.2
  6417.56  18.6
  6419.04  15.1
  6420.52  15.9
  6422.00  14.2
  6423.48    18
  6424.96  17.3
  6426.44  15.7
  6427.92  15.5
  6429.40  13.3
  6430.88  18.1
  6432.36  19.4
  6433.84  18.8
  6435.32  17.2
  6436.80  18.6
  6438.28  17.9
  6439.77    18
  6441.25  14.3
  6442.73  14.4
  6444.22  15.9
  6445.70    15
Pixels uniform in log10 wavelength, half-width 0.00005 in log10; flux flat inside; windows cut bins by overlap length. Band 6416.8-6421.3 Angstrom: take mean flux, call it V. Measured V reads 16.5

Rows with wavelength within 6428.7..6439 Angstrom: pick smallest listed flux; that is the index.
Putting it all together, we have 13.3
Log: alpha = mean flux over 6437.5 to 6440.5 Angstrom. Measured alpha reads 17.9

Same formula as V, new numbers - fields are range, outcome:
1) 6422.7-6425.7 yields 17.6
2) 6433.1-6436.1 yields 18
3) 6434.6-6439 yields 17.9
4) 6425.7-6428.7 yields 15.6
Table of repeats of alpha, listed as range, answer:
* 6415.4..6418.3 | 18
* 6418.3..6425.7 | 16.1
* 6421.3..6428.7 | 16.1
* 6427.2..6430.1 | 14.4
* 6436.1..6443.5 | 16.6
